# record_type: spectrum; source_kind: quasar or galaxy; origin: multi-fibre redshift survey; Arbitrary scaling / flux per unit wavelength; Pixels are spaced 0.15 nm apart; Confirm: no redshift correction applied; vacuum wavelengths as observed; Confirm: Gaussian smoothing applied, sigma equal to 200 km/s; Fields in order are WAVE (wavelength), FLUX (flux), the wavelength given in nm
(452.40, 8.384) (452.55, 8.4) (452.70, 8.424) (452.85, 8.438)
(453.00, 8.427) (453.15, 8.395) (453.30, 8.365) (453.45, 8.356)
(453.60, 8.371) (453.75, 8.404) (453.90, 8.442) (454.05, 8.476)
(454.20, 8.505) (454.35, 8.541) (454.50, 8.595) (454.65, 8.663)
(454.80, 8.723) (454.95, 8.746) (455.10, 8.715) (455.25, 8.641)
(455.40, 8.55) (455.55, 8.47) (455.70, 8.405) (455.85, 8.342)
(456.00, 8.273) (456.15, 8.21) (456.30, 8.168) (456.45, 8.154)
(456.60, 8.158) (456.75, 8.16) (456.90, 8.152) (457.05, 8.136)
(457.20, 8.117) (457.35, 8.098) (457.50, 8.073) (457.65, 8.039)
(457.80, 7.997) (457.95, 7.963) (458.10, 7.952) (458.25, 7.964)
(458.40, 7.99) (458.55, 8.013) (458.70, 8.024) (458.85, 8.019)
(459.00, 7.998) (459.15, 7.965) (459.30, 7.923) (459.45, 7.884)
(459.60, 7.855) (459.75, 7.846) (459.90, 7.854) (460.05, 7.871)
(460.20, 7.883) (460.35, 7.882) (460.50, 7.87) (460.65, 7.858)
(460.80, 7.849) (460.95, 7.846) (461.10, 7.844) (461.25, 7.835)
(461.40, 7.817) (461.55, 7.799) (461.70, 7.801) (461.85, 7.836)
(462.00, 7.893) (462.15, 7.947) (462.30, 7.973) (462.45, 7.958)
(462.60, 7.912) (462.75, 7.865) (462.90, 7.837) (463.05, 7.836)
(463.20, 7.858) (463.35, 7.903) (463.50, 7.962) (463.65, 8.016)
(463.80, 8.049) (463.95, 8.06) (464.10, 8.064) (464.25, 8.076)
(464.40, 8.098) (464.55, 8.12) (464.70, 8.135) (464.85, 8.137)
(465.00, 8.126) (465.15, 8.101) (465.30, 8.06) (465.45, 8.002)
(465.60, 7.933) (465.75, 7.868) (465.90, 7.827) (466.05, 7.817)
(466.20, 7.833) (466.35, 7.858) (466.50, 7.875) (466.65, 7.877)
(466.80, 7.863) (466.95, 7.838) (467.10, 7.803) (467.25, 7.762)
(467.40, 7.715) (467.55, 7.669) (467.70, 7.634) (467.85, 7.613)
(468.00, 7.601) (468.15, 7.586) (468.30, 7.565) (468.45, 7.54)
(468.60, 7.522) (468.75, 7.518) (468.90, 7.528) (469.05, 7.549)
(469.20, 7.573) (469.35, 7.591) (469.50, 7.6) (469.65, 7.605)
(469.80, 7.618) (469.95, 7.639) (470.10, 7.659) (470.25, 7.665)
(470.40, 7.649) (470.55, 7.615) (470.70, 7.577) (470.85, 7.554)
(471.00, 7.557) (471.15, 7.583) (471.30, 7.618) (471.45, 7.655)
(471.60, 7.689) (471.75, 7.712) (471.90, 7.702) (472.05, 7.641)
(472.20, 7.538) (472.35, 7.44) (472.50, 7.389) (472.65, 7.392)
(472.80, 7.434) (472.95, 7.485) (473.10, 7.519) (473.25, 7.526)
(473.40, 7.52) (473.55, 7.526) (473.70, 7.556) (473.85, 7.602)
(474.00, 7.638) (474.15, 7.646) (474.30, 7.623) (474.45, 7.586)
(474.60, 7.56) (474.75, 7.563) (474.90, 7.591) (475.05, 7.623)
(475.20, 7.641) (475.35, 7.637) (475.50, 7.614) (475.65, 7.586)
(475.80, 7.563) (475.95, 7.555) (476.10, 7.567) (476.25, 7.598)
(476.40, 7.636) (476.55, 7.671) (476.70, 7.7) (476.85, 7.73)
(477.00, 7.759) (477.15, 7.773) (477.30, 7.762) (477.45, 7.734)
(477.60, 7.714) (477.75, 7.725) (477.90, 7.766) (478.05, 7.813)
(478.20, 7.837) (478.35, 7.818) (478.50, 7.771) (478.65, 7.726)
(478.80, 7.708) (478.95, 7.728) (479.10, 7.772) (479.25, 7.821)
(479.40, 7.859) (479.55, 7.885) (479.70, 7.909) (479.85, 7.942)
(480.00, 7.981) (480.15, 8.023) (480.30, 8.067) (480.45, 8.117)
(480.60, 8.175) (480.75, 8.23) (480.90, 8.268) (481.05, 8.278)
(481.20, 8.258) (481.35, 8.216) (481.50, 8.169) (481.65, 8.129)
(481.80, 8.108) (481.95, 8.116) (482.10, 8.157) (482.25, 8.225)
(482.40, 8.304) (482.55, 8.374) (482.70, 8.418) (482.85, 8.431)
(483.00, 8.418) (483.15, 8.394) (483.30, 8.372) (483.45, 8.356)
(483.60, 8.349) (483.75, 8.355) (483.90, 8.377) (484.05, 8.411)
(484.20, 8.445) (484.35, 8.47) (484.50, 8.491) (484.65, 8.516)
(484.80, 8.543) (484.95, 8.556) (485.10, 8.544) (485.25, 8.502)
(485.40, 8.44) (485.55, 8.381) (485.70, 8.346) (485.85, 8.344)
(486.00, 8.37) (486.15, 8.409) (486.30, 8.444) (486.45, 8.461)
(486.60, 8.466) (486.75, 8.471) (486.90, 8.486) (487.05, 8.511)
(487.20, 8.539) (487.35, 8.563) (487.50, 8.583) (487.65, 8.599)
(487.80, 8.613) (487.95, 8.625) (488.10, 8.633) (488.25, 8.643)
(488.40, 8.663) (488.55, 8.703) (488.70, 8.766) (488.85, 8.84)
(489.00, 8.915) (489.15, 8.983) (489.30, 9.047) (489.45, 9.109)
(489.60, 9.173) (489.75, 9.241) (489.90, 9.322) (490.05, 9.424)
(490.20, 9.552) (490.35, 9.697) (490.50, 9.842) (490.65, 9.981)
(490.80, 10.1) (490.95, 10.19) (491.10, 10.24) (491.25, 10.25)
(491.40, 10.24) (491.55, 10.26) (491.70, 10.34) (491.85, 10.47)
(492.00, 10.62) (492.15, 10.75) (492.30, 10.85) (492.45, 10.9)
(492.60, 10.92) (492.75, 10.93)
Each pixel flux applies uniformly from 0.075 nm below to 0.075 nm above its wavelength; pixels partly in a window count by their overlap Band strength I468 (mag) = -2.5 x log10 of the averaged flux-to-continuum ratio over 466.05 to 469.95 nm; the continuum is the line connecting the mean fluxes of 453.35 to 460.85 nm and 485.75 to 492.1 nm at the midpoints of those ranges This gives 0.114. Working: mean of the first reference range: 8.18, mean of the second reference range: 9.16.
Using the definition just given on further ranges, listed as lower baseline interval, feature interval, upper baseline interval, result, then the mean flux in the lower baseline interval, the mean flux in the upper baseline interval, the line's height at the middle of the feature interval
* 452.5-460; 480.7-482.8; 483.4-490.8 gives 0.05 mag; 8.25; 8.73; 8.65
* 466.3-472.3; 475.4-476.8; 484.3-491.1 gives 0.07 mag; 7.65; 8.84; 8.09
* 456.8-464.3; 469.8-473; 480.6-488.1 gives 0.08 mag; 7.94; 8.4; 8.15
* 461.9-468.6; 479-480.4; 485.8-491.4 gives 0.09 mag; 7.88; 9.01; 8.58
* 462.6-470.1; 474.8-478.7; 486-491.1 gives 0.09 mag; 7.82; 8.97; 8.36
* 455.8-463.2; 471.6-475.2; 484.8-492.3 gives 0.13 mag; 7.97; 9.12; 8.52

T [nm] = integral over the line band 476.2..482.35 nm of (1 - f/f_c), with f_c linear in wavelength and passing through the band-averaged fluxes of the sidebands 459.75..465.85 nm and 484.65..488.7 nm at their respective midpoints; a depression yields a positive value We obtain 0.31 nm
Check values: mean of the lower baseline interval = 7.94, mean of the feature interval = 7.92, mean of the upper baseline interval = 8.52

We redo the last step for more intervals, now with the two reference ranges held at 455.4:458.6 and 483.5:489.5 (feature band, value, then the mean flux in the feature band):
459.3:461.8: 0.10 nm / 7.85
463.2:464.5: 0.03 nm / 8.02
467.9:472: 0.36 nm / 7.6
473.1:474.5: 0.13 nm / 7.58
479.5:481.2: 0.08 nm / 8.09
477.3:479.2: 0.15 nm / 7.76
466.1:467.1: 0.05 nm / 7.85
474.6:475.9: 0.12 nm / 7.6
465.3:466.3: 0.05 nm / 7.89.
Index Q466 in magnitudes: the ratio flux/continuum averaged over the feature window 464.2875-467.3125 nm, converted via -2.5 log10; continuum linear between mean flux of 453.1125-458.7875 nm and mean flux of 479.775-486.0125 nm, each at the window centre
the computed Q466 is 0.05 mag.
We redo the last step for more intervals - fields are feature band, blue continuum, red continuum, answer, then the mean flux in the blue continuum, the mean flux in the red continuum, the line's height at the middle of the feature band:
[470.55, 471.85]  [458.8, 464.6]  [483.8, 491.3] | 0.09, 7.92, 8.85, 8.26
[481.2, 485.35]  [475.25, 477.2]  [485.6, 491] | 0.00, 7.64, 8.9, 8.38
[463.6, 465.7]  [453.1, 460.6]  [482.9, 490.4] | 0.03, 8.2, 8.64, 8.32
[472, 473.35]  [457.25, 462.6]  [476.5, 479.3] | 0.05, 7.92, 7.75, 7.8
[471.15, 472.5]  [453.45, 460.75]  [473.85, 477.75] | 0.02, 8.19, 7.64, 7.76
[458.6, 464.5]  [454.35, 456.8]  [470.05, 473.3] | 0.03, 8.44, 7.57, 8.12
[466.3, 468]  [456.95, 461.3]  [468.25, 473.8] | -0.01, 7.95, 7.57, 7.69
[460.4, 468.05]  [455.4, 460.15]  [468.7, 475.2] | -0.01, 8.07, 7.58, 7.85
